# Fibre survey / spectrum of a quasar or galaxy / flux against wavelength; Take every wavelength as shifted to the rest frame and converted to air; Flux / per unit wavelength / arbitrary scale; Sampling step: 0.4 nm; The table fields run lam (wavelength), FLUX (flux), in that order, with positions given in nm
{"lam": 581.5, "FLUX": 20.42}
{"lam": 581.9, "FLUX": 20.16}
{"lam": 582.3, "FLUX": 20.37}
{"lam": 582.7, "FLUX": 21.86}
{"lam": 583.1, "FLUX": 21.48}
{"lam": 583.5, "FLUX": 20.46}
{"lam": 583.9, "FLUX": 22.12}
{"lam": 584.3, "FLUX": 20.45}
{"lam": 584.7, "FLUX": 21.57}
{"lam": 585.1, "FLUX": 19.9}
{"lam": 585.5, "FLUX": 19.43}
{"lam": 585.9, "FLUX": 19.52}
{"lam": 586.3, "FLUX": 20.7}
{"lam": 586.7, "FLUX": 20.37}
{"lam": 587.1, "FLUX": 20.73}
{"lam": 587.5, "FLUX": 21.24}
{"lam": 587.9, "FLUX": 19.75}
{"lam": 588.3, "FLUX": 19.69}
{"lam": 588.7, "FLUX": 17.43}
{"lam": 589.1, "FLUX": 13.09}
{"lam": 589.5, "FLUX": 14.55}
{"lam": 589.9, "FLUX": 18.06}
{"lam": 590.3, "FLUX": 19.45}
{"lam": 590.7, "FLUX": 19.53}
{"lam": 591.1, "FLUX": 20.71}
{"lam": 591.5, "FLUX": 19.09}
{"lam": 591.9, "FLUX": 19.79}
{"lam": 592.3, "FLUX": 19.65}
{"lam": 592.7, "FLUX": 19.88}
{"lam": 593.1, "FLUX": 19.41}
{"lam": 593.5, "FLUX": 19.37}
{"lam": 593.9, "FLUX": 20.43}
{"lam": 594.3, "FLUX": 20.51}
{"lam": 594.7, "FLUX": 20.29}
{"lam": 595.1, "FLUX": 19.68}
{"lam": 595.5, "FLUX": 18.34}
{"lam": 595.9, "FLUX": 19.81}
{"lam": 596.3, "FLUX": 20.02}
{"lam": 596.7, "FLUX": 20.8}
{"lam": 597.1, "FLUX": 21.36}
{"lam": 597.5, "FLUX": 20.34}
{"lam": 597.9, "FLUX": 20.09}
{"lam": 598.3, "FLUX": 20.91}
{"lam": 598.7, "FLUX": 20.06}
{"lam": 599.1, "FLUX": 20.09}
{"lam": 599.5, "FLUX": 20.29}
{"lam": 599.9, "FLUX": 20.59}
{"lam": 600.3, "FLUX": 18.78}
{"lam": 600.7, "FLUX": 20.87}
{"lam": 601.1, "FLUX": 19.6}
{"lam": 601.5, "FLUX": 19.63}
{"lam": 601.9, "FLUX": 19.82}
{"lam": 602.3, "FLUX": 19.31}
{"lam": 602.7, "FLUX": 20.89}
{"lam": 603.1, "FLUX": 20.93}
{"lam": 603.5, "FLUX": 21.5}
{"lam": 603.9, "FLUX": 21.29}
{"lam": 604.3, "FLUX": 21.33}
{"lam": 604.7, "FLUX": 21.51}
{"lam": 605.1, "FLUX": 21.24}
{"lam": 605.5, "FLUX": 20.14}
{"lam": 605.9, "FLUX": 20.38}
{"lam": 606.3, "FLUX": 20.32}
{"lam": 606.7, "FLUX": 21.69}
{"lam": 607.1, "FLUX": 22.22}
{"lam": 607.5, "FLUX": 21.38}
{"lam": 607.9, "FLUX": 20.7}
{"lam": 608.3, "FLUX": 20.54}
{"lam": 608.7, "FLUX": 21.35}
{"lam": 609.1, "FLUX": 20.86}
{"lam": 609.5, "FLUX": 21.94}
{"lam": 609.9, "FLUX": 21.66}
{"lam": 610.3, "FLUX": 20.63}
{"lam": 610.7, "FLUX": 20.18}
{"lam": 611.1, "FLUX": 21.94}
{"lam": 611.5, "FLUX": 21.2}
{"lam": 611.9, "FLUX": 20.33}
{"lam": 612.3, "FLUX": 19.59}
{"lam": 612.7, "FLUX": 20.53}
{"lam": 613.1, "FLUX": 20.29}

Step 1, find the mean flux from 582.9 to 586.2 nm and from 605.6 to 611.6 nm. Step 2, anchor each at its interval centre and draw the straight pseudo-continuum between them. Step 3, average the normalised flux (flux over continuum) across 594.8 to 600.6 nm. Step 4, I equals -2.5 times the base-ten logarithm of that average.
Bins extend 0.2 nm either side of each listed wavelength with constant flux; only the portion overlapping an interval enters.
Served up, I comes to 0.04 mag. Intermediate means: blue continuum 20.6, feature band 20.1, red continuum 21.1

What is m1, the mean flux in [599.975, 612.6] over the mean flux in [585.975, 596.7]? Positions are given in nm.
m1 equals 1.07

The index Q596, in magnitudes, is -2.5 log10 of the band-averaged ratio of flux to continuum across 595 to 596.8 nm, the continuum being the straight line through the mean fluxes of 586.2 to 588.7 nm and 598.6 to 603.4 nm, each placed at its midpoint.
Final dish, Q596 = 0.02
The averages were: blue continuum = 20.2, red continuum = 20.1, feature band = 19.7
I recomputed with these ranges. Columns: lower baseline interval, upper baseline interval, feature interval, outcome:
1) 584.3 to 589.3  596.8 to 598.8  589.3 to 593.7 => 0.051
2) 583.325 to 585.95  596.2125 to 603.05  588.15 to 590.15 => 0.229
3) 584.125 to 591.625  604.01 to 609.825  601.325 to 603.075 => 0.034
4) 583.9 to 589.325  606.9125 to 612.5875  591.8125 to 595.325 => 0.008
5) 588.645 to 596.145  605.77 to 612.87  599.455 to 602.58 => 0.006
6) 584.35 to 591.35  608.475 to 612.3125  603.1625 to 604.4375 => -0.043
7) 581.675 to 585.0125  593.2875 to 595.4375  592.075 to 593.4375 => 0.026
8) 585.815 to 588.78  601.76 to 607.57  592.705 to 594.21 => 0.030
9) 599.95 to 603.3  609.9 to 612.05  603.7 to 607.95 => -0.036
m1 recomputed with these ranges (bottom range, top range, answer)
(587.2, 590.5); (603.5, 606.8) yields 1.17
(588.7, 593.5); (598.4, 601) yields 1.09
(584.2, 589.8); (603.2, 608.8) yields 1.10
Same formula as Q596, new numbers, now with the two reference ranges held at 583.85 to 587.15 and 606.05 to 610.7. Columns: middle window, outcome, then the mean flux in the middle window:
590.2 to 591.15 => 0.04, 19.8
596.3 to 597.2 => 0.00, 20.8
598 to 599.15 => 0.03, 20.4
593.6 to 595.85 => 0.05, 19.8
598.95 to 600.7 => 0.05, 20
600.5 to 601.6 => 0.05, 20.1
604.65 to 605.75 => 0.01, 20.9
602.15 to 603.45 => 0.02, 20.5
